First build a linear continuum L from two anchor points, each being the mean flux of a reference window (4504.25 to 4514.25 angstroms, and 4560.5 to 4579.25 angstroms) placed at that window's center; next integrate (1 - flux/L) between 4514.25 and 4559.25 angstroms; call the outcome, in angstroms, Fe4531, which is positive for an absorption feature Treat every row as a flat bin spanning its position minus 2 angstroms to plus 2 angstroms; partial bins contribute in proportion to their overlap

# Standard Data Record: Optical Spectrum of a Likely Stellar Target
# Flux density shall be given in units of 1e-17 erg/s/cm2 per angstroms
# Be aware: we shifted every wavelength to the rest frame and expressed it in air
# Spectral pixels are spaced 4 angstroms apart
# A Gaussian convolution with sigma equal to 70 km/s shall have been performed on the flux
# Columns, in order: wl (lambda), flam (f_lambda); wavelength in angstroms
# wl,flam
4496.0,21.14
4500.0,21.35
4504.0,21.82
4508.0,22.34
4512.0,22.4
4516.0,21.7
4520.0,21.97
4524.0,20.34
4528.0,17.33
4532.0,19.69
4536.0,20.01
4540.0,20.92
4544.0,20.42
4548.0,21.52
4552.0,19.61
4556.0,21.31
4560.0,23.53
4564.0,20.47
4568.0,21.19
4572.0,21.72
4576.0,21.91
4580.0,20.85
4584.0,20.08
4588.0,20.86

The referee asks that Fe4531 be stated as 2.8 angstroms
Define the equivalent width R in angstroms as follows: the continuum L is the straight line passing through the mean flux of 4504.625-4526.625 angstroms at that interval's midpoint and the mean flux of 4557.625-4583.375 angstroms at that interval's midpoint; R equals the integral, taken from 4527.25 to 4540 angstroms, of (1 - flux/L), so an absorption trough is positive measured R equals 1.3 angstroms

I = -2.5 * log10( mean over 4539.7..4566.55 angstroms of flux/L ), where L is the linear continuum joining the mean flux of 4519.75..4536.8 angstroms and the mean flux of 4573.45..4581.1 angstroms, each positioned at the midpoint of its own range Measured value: -0.029 mag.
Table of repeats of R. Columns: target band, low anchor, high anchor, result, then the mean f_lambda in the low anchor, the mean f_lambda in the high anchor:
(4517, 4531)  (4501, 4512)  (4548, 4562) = 1.2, 22.1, 21.5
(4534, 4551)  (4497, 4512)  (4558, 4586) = 0.7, 21.9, 21.4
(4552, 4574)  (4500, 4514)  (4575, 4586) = -0.3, 22.1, 20.9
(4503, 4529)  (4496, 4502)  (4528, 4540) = -1.0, 21.3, 19.6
